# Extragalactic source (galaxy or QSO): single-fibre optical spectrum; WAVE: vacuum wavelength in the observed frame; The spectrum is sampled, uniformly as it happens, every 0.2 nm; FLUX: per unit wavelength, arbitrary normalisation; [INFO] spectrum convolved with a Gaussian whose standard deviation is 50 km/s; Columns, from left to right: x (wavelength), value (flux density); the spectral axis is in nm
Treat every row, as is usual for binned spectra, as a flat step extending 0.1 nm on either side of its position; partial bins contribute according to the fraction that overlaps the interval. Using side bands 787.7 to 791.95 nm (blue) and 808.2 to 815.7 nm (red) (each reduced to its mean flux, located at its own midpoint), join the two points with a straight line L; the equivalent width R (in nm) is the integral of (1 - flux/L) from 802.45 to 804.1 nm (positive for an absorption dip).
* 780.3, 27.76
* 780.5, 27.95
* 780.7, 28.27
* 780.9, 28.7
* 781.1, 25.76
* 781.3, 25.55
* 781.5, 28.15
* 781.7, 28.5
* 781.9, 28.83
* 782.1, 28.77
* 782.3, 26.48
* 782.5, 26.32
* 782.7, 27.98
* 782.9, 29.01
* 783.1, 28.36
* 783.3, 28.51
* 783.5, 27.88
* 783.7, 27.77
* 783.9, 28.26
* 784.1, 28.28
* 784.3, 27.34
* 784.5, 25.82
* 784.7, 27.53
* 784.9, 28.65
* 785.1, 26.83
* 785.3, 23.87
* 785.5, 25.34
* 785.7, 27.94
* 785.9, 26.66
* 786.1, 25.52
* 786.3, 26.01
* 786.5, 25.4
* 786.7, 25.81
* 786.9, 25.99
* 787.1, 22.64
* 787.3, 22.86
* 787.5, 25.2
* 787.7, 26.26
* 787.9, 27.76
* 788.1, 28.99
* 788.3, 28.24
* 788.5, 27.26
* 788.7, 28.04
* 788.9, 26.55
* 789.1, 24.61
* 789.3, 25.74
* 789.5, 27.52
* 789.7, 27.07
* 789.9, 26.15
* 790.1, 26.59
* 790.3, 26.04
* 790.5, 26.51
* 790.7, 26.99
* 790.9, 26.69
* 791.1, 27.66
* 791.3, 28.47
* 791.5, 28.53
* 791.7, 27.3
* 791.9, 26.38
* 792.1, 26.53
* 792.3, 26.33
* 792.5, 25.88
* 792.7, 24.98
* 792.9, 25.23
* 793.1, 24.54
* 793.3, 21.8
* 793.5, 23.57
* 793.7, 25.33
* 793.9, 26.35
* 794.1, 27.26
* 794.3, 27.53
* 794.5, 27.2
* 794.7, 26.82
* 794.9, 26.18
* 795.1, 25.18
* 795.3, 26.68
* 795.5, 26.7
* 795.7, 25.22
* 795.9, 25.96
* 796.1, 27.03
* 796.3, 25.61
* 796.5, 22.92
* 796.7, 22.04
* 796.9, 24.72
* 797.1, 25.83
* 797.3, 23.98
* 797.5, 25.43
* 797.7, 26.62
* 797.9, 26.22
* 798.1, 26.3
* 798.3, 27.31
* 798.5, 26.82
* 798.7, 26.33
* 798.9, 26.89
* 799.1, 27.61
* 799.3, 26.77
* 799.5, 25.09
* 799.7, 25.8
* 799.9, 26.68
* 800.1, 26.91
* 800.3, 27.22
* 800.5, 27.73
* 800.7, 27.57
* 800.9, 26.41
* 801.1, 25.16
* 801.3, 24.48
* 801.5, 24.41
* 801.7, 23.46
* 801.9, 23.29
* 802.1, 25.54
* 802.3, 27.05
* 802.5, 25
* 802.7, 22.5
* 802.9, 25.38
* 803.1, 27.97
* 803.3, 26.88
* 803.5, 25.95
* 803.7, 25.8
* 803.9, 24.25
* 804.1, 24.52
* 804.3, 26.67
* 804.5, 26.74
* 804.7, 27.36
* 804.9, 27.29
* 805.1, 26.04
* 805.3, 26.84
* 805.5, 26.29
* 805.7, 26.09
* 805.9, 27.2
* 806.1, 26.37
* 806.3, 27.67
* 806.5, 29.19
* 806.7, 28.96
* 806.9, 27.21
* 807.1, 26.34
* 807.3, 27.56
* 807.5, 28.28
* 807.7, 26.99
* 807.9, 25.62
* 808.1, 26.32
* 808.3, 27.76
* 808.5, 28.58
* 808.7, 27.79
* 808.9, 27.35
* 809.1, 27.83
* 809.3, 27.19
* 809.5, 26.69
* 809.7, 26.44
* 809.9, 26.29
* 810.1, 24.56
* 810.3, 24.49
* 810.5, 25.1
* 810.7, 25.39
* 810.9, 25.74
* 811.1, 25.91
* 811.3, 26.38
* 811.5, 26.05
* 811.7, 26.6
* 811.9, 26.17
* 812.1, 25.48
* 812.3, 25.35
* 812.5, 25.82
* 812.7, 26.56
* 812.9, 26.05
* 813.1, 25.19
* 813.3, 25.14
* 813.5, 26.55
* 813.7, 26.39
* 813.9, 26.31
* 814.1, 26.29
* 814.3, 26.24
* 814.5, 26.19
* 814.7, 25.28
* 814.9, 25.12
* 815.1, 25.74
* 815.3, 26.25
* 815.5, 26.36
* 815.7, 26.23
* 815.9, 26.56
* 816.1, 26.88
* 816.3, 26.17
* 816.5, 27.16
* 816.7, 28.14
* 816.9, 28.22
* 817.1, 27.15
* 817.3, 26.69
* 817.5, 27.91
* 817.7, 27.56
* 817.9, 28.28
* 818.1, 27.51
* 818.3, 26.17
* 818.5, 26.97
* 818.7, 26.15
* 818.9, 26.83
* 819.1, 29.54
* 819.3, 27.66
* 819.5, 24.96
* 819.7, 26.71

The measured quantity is 0.07 nm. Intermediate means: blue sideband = 27.1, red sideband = 26.2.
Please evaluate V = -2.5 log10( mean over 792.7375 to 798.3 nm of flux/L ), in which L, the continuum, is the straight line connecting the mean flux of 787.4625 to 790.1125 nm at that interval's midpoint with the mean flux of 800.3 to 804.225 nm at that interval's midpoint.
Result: 0.03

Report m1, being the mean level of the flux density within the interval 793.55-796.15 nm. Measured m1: 26.4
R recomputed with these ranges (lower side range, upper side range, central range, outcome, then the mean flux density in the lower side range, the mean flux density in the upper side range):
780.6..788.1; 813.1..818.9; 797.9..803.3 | 0.15 nm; 26.9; 26.6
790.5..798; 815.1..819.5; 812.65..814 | 0.04 nm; 25.9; 27.1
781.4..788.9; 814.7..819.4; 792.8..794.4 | 0.11 nm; 27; 27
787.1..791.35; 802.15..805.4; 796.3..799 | 0.08 nm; 26.6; 26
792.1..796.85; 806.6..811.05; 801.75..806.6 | 0.04 nm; 25.5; 26.7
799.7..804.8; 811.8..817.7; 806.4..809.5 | -0.17 nm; 25.8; 26.4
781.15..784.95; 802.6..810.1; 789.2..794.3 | 0.21 nm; 27.8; 26.7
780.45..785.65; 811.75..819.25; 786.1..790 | 0.16 nm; 27.5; 26.6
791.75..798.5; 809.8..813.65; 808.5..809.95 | -0.08 nm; 25.7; 25.7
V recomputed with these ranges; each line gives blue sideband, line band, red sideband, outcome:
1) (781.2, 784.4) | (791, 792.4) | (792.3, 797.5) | -0.05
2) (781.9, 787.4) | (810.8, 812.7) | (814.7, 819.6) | 0.04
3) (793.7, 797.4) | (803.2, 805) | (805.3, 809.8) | 0.03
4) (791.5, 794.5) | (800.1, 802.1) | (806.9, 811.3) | 0.03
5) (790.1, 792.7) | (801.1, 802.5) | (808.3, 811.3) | 0.08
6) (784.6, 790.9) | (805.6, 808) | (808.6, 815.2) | -0.05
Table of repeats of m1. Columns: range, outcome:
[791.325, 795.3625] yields 26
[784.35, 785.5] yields 26.5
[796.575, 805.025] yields 25.8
